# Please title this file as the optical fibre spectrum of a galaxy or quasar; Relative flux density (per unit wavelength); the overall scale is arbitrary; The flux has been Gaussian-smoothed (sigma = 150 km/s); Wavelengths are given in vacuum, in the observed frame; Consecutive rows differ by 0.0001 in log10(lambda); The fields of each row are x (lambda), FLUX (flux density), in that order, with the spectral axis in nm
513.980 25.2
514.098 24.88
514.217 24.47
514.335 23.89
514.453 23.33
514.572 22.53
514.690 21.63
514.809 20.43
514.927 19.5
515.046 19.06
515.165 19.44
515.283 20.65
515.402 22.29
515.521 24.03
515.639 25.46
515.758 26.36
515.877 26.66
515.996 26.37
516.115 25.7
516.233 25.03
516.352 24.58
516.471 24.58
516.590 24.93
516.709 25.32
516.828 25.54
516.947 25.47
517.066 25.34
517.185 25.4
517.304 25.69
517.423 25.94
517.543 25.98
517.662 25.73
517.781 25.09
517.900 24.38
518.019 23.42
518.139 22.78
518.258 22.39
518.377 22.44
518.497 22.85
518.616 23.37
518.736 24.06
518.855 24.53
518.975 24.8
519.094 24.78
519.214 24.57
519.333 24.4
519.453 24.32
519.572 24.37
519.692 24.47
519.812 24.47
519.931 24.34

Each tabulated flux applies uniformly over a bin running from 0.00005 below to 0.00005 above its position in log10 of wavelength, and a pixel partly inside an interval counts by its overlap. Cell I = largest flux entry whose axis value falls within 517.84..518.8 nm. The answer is 24.38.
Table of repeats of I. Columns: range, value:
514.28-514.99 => 23.89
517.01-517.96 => 25.98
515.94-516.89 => 26.37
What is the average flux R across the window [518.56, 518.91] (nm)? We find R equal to 24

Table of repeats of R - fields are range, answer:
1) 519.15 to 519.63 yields 24.4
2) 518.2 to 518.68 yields 22.8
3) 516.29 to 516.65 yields 24.7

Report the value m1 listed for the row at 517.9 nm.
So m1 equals 24.38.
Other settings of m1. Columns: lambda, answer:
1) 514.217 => 24.47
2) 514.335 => 23.89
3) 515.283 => 20.65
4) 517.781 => 25.09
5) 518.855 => 24.53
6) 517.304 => 25.69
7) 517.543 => 25.98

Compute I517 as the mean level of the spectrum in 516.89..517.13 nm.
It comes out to 25.4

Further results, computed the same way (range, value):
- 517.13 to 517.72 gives 25.7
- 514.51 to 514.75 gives 22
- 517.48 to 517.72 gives 25.8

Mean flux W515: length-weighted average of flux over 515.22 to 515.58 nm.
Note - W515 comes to 22.3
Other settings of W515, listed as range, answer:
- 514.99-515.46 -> 20.4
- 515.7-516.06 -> 26.4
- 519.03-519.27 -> 24.7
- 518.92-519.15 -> 24.8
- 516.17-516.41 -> 24.9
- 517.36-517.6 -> 25.9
